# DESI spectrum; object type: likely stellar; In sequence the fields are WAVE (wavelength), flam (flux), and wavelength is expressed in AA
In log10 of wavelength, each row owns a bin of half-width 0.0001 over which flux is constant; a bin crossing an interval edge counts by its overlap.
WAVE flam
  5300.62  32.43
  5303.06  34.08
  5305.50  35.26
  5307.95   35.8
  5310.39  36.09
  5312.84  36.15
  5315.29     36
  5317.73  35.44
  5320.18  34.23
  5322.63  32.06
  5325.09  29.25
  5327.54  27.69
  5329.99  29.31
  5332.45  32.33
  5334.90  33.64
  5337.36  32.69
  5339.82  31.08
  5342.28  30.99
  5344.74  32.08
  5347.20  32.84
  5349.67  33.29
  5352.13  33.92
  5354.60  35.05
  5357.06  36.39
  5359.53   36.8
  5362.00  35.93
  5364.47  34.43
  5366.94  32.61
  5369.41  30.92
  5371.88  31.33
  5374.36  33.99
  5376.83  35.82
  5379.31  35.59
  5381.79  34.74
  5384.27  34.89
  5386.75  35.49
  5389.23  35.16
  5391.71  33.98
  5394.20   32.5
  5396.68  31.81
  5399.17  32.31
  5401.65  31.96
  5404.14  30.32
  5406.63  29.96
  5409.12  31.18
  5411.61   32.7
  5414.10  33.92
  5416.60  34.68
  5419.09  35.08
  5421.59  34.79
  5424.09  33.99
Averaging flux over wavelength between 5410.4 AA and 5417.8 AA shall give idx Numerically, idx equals 33.8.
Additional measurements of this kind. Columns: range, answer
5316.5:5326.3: 32.8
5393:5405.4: 31.8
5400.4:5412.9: 31.3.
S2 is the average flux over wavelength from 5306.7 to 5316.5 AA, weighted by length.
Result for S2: 36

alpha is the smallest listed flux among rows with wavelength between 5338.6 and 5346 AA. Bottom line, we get 30.99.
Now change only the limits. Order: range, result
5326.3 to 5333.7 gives 27.69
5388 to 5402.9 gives 31.81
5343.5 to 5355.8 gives 32.08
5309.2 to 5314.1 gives 36.09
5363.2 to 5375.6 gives 30.92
